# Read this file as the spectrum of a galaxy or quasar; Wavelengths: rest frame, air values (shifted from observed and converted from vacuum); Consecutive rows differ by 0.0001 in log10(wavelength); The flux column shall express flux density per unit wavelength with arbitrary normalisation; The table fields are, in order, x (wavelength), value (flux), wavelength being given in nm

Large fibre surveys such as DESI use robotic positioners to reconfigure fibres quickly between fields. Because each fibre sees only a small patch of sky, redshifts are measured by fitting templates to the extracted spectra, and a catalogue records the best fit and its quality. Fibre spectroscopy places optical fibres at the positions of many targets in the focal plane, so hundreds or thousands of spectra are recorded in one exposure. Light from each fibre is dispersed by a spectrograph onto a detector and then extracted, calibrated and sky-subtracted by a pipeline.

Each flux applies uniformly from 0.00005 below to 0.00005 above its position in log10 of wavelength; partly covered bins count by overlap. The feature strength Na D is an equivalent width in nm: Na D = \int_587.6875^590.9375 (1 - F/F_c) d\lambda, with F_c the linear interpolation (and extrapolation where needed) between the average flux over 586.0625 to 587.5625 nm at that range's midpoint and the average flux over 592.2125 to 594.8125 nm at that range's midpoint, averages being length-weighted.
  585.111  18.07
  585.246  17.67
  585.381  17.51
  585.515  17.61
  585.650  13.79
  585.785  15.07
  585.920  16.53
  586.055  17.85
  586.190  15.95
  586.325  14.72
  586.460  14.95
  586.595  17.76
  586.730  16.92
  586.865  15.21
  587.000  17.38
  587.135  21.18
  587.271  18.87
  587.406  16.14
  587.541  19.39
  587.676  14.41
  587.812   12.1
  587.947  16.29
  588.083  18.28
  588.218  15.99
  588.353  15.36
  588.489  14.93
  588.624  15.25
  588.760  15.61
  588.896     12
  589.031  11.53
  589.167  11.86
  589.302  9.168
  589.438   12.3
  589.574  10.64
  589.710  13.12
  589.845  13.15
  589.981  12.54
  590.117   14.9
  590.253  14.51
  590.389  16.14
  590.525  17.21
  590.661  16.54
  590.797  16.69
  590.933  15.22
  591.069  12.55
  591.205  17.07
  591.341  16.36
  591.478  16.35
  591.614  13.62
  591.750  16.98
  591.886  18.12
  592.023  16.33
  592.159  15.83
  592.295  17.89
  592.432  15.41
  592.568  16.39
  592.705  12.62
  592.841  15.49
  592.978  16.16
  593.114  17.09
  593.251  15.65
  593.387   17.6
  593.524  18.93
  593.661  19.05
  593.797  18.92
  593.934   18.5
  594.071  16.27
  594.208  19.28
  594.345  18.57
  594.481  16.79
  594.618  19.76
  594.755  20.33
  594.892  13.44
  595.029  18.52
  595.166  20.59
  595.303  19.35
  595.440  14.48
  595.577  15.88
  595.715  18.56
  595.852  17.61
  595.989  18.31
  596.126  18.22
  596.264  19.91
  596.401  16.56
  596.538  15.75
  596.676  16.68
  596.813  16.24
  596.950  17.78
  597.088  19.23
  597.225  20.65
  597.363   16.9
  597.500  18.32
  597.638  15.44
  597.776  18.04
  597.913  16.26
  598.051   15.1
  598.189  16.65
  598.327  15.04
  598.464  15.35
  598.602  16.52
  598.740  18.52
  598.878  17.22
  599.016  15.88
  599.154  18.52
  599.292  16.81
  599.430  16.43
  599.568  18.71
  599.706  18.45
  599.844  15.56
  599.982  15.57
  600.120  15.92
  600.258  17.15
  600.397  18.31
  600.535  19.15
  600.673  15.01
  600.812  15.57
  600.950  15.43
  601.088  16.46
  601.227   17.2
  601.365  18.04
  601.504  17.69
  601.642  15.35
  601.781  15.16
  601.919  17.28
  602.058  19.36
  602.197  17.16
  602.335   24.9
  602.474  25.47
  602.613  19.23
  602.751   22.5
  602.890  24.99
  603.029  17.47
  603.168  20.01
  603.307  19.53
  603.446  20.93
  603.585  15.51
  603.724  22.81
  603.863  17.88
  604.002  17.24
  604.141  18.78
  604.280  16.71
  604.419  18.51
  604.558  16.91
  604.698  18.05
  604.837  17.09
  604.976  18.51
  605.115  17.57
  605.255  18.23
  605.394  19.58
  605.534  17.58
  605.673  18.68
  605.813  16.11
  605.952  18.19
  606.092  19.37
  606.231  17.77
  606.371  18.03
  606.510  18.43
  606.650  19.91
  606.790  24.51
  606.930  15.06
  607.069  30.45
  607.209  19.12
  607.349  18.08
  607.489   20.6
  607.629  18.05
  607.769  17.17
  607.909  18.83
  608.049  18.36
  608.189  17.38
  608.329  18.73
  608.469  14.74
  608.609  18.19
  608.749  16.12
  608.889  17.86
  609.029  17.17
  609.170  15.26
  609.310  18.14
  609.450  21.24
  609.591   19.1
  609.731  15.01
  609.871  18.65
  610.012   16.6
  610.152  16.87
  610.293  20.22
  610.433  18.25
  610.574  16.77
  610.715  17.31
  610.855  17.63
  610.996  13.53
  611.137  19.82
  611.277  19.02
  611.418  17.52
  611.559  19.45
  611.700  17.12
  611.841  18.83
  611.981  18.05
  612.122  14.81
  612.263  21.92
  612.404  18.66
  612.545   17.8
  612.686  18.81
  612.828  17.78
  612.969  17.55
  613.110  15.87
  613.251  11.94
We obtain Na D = 0.567 nm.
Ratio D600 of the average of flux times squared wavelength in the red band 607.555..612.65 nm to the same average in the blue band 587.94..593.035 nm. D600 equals 1.28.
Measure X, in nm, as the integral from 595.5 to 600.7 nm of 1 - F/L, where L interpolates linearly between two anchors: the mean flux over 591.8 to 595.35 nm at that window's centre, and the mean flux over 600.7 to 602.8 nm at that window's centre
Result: 0.22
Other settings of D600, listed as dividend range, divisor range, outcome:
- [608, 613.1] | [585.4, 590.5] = 1.26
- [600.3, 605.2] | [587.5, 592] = 1.31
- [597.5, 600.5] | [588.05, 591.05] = 1.23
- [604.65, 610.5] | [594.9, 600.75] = 1.10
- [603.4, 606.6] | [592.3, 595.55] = 1.09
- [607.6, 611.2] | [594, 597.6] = 1.03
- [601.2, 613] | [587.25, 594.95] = 1.24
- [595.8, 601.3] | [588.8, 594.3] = 1.13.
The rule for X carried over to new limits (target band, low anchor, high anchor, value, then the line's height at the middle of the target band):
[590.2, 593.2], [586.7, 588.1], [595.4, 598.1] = 0.20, 17.1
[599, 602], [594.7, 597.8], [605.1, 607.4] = 0.25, 18.3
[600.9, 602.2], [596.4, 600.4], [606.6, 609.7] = 0.05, 17.5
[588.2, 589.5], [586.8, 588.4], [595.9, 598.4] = 0.27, 16.8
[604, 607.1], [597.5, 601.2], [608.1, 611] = -0.27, 17.2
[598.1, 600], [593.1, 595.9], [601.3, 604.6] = 0.18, 18.6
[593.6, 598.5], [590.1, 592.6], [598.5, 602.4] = -0.28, 16.7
